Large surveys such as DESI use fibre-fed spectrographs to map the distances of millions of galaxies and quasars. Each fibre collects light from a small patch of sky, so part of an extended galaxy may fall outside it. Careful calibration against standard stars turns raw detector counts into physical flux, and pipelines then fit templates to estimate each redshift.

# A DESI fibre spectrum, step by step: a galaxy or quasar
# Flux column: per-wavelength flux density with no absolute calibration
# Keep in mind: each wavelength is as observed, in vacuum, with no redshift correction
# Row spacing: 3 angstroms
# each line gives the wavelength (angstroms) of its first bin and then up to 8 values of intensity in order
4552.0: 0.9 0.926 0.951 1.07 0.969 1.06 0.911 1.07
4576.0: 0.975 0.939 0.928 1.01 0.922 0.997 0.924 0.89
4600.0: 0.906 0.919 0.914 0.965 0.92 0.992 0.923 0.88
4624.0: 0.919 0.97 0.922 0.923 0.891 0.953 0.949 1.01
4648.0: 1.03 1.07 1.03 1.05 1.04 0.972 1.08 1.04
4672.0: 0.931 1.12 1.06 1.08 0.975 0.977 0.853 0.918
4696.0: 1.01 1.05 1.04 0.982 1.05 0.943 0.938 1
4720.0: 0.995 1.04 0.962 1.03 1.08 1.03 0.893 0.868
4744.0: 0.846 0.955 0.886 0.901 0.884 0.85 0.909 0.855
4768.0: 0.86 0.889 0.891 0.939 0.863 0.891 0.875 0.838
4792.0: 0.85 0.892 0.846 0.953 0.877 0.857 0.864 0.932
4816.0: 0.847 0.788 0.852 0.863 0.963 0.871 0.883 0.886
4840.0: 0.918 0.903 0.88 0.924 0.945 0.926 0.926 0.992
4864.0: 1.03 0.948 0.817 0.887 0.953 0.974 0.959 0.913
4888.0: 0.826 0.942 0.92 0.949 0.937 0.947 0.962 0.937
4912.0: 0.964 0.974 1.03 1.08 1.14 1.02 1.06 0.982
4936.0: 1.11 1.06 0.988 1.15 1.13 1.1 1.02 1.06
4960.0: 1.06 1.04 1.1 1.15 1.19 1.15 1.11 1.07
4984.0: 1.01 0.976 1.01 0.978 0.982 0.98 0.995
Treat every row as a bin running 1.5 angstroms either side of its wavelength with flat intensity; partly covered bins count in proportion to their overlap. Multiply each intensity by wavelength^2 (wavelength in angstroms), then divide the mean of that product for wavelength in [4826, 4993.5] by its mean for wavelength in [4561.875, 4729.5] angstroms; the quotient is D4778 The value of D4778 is 1.13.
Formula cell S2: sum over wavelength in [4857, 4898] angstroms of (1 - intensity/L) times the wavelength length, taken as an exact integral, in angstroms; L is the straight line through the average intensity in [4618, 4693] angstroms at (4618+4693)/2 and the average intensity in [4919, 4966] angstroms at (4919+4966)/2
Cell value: 4.6 angstroms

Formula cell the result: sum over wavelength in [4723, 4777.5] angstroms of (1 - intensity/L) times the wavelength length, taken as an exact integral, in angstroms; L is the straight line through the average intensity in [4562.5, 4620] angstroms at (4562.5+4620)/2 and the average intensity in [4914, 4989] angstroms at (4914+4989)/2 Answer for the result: 4.5 angstroms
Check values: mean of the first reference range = 0.954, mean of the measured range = 0.921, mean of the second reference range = 1.07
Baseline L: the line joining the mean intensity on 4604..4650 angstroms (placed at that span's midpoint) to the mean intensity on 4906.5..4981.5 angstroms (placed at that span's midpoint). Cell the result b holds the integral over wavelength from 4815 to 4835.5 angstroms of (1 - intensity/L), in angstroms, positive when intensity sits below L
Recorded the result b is 3.08 angstroms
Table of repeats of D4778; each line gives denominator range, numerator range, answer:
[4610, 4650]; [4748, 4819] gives 0.99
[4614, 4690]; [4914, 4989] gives 1.23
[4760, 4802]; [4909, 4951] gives 1.27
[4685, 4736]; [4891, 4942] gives 1.10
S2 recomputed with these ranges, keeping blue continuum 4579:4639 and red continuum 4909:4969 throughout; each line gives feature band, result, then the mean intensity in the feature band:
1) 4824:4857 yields 3.6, 0.907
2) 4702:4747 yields -0.1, 0.977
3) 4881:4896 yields 1.8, 0.912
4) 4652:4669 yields -1.5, 1.04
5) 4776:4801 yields 3.1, 0.878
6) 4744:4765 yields 2.0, 0.891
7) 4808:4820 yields 1.8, 0.861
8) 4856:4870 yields 1.0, 0.955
